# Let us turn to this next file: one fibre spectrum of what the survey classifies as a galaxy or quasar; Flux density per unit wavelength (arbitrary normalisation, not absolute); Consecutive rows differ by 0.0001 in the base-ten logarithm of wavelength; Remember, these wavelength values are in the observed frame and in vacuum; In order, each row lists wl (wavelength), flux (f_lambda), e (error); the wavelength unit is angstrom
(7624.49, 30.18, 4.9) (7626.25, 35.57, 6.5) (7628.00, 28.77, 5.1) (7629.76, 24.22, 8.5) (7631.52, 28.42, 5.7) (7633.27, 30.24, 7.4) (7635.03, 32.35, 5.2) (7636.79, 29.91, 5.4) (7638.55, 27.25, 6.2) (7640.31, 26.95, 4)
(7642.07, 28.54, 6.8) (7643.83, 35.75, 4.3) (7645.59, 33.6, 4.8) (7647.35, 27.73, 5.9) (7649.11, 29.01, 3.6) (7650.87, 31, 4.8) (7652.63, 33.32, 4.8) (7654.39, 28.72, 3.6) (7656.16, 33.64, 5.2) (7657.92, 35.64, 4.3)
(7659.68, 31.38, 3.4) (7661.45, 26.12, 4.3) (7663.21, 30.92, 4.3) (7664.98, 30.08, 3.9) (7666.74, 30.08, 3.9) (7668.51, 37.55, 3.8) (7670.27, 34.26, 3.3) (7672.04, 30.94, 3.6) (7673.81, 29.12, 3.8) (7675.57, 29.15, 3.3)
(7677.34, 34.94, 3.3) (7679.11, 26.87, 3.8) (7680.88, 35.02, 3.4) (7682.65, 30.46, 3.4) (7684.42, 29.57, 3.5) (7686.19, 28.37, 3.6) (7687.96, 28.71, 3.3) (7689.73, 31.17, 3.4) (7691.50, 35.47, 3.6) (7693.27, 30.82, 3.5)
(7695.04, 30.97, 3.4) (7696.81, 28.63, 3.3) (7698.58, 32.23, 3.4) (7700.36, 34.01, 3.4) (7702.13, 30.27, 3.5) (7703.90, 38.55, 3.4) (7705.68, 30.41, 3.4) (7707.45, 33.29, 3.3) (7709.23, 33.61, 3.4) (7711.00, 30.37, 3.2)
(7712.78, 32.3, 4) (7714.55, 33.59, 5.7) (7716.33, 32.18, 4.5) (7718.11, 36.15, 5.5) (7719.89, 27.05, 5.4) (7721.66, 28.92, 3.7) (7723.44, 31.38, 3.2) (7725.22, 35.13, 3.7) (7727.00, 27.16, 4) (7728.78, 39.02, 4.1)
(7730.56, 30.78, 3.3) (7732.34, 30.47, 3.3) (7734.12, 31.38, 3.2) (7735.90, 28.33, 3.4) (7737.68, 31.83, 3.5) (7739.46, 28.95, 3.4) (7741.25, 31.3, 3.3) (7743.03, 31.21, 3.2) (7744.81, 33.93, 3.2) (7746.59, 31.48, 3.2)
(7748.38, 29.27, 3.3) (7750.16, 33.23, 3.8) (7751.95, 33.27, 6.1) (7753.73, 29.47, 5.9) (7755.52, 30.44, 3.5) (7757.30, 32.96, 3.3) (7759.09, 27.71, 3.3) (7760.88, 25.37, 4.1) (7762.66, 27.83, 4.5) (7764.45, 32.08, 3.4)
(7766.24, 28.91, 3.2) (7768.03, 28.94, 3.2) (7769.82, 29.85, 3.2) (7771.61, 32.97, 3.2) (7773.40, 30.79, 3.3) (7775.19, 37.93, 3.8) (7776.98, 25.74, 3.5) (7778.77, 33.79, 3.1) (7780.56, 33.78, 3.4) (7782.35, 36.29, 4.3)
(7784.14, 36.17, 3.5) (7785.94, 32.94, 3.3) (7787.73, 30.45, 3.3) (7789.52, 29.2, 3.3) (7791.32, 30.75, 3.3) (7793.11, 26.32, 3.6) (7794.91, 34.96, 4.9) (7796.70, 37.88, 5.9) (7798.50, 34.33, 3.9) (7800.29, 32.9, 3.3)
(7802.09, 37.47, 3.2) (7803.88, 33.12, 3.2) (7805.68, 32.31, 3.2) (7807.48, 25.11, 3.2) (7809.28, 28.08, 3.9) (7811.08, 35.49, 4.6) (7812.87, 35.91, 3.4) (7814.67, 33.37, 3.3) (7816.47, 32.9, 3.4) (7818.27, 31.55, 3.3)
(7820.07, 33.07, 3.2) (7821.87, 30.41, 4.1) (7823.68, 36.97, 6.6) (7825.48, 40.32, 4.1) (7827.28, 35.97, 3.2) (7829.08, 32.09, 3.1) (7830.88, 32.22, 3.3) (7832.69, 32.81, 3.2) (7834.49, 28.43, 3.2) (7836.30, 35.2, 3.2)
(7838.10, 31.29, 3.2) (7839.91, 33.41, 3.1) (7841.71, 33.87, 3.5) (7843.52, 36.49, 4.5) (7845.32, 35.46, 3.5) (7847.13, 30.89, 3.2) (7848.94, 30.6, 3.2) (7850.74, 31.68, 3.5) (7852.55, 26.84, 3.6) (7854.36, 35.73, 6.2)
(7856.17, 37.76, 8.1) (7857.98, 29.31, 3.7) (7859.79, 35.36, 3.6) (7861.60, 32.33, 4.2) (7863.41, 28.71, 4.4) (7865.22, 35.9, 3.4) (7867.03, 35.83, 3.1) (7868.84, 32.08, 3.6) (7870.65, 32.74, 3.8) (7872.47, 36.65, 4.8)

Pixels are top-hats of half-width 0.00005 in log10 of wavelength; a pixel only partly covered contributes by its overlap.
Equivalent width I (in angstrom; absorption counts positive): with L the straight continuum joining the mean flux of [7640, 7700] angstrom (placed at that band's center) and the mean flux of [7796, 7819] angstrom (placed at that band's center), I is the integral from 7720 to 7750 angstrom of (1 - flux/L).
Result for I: 0.8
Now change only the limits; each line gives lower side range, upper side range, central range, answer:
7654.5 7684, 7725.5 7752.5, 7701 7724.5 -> -0.5 angstrom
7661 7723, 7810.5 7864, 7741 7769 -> 1.6 angstrom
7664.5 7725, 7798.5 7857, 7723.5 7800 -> 2.1 angstrom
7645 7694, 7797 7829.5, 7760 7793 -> 1.7 angstrom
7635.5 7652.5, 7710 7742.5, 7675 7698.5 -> 0.0 angstrom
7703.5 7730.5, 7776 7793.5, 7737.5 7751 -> 0.3 angstrom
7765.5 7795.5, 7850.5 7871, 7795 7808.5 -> -0.6 angstrom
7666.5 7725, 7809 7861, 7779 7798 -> -0.1 angstrom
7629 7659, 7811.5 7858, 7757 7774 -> 1.4 angstrom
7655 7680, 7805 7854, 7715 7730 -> -0.1 angstrom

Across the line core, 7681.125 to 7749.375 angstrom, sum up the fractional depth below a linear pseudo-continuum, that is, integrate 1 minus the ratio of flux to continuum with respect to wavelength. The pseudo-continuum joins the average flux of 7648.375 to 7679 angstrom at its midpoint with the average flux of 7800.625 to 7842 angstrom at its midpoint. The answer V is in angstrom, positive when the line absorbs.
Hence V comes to 0.82 angstrom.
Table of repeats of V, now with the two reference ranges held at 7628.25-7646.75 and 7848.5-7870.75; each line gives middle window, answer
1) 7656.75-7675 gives -0.94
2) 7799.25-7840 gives -1.11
